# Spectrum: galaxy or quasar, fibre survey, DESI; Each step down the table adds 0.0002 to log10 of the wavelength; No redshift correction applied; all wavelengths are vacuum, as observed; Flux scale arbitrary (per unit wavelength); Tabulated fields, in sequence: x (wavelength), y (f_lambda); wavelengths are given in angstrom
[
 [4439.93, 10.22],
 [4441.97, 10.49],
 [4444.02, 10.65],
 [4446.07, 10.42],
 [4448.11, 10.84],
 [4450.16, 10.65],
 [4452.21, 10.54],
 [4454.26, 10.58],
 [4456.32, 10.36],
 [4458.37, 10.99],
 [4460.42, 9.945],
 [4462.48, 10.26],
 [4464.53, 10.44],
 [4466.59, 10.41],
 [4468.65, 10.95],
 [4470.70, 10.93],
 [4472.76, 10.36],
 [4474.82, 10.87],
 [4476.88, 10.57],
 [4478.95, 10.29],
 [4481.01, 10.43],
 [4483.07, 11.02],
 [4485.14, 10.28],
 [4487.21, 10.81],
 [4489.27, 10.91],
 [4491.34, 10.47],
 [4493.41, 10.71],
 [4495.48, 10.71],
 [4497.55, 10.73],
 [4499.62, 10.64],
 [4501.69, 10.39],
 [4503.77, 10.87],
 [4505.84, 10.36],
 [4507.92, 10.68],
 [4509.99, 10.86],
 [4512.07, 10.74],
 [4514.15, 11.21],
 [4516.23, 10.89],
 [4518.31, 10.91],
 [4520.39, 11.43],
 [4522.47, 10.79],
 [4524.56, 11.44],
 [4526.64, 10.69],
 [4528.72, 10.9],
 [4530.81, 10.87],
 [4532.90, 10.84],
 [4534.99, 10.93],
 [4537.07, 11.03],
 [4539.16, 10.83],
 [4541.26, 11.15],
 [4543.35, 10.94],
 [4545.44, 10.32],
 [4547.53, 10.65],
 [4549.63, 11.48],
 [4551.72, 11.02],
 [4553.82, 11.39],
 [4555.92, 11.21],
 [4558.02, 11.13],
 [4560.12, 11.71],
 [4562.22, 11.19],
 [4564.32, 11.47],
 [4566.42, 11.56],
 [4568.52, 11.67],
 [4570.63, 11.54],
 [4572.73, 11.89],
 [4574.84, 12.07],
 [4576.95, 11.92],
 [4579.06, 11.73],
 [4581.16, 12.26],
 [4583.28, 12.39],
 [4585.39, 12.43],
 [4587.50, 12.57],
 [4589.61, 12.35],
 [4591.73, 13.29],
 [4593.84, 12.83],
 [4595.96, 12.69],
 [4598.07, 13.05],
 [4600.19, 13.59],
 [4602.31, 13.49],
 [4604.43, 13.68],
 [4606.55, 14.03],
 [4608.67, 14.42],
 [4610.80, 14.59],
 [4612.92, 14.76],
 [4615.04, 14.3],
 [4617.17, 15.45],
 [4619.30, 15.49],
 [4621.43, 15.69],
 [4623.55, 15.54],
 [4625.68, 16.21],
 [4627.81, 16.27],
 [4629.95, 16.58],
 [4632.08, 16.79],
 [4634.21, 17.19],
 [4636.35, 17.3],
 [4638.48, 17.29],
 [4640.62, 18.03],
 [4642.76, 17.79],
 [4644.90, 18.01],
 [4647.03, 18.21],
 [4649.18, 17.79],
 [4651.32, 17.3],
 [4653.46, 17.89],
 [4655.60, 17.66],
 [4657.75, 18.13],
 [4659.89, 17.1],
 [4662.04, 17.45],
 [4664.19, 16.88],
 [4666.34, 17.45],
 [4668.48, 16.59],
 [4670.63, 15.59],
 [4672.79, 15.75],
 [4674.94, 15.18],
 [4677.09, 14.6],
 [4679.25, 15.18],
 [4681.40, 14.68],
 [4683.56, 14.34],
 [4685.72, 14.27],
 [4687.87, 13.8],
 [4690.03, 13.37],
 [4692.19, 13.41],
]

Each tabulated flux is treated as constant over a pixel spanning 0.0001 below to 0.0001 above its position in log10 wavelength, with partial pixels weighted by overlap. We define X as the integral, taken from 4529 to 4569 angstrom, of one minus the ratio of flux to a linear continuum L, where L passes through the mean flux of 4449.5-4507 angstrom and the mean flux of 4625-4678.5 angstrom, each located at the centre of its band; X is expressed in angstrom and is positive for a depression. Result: 6.3 angstrom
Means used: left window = 10.6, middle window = 11.1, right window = 17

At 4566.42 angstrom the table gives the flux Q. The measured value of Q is 11.56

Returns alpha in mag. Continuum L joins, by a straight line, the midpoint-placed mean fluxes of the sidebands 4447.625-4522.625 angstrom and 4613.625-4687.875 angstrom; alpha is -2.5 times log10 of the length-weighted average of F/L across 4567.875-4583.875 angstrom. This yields 0.16 mag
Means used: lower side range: 10.7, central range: 11.9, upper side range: 16.4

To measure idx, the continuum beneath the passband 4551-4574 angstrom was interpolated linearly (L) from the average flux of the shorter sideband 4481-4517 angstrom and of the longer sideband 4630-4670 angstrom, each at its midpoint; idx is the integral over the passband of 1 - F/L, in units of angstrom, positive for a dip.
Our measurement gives 3.6 angstrom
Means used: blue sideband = 10.7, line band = 11.4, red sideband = 17.5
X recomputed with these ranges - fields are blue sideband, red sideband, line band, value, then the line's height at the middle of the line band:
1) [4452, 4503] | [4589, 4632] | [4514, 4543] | 2.6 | 12.1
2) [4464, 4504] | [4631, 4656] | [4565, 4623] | 8.6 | 15.4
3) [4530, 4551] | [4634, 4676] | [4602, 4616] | 0.4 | 14.7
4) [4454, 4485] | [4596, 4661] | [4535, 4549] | 2.4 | 13.1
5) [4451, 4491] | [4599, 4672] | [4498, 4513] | 1.4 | 11.8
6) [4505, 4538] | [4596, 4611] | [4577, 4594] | 0.9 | 13.1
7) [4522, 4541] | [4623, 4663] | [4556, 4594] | 4.1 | 13.4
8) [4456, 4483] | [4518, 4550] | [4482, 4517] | 0.0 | 10.7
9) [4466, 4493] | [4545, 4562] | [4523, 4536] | 0.1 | 11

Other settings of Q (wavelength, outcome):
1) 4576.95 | 11.92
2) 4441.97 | 10.49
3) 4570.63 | 11.54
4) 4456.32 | 10.36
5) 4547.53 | 10.65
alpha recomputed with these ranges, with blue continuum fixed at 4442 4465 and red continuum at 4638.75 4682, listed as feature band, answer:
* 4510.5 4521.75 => 0.13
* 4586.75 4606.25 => 0.14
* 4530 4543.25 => 0.19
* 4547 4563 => 0.21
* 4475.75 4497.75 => 0.09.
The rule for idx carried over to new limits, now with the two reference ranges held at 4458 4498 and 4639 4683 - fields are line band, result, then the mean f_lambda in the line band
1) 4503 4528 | 2.0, 10.9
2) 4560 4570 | 1.5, 11.5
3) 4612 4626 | 0.1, 15.3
